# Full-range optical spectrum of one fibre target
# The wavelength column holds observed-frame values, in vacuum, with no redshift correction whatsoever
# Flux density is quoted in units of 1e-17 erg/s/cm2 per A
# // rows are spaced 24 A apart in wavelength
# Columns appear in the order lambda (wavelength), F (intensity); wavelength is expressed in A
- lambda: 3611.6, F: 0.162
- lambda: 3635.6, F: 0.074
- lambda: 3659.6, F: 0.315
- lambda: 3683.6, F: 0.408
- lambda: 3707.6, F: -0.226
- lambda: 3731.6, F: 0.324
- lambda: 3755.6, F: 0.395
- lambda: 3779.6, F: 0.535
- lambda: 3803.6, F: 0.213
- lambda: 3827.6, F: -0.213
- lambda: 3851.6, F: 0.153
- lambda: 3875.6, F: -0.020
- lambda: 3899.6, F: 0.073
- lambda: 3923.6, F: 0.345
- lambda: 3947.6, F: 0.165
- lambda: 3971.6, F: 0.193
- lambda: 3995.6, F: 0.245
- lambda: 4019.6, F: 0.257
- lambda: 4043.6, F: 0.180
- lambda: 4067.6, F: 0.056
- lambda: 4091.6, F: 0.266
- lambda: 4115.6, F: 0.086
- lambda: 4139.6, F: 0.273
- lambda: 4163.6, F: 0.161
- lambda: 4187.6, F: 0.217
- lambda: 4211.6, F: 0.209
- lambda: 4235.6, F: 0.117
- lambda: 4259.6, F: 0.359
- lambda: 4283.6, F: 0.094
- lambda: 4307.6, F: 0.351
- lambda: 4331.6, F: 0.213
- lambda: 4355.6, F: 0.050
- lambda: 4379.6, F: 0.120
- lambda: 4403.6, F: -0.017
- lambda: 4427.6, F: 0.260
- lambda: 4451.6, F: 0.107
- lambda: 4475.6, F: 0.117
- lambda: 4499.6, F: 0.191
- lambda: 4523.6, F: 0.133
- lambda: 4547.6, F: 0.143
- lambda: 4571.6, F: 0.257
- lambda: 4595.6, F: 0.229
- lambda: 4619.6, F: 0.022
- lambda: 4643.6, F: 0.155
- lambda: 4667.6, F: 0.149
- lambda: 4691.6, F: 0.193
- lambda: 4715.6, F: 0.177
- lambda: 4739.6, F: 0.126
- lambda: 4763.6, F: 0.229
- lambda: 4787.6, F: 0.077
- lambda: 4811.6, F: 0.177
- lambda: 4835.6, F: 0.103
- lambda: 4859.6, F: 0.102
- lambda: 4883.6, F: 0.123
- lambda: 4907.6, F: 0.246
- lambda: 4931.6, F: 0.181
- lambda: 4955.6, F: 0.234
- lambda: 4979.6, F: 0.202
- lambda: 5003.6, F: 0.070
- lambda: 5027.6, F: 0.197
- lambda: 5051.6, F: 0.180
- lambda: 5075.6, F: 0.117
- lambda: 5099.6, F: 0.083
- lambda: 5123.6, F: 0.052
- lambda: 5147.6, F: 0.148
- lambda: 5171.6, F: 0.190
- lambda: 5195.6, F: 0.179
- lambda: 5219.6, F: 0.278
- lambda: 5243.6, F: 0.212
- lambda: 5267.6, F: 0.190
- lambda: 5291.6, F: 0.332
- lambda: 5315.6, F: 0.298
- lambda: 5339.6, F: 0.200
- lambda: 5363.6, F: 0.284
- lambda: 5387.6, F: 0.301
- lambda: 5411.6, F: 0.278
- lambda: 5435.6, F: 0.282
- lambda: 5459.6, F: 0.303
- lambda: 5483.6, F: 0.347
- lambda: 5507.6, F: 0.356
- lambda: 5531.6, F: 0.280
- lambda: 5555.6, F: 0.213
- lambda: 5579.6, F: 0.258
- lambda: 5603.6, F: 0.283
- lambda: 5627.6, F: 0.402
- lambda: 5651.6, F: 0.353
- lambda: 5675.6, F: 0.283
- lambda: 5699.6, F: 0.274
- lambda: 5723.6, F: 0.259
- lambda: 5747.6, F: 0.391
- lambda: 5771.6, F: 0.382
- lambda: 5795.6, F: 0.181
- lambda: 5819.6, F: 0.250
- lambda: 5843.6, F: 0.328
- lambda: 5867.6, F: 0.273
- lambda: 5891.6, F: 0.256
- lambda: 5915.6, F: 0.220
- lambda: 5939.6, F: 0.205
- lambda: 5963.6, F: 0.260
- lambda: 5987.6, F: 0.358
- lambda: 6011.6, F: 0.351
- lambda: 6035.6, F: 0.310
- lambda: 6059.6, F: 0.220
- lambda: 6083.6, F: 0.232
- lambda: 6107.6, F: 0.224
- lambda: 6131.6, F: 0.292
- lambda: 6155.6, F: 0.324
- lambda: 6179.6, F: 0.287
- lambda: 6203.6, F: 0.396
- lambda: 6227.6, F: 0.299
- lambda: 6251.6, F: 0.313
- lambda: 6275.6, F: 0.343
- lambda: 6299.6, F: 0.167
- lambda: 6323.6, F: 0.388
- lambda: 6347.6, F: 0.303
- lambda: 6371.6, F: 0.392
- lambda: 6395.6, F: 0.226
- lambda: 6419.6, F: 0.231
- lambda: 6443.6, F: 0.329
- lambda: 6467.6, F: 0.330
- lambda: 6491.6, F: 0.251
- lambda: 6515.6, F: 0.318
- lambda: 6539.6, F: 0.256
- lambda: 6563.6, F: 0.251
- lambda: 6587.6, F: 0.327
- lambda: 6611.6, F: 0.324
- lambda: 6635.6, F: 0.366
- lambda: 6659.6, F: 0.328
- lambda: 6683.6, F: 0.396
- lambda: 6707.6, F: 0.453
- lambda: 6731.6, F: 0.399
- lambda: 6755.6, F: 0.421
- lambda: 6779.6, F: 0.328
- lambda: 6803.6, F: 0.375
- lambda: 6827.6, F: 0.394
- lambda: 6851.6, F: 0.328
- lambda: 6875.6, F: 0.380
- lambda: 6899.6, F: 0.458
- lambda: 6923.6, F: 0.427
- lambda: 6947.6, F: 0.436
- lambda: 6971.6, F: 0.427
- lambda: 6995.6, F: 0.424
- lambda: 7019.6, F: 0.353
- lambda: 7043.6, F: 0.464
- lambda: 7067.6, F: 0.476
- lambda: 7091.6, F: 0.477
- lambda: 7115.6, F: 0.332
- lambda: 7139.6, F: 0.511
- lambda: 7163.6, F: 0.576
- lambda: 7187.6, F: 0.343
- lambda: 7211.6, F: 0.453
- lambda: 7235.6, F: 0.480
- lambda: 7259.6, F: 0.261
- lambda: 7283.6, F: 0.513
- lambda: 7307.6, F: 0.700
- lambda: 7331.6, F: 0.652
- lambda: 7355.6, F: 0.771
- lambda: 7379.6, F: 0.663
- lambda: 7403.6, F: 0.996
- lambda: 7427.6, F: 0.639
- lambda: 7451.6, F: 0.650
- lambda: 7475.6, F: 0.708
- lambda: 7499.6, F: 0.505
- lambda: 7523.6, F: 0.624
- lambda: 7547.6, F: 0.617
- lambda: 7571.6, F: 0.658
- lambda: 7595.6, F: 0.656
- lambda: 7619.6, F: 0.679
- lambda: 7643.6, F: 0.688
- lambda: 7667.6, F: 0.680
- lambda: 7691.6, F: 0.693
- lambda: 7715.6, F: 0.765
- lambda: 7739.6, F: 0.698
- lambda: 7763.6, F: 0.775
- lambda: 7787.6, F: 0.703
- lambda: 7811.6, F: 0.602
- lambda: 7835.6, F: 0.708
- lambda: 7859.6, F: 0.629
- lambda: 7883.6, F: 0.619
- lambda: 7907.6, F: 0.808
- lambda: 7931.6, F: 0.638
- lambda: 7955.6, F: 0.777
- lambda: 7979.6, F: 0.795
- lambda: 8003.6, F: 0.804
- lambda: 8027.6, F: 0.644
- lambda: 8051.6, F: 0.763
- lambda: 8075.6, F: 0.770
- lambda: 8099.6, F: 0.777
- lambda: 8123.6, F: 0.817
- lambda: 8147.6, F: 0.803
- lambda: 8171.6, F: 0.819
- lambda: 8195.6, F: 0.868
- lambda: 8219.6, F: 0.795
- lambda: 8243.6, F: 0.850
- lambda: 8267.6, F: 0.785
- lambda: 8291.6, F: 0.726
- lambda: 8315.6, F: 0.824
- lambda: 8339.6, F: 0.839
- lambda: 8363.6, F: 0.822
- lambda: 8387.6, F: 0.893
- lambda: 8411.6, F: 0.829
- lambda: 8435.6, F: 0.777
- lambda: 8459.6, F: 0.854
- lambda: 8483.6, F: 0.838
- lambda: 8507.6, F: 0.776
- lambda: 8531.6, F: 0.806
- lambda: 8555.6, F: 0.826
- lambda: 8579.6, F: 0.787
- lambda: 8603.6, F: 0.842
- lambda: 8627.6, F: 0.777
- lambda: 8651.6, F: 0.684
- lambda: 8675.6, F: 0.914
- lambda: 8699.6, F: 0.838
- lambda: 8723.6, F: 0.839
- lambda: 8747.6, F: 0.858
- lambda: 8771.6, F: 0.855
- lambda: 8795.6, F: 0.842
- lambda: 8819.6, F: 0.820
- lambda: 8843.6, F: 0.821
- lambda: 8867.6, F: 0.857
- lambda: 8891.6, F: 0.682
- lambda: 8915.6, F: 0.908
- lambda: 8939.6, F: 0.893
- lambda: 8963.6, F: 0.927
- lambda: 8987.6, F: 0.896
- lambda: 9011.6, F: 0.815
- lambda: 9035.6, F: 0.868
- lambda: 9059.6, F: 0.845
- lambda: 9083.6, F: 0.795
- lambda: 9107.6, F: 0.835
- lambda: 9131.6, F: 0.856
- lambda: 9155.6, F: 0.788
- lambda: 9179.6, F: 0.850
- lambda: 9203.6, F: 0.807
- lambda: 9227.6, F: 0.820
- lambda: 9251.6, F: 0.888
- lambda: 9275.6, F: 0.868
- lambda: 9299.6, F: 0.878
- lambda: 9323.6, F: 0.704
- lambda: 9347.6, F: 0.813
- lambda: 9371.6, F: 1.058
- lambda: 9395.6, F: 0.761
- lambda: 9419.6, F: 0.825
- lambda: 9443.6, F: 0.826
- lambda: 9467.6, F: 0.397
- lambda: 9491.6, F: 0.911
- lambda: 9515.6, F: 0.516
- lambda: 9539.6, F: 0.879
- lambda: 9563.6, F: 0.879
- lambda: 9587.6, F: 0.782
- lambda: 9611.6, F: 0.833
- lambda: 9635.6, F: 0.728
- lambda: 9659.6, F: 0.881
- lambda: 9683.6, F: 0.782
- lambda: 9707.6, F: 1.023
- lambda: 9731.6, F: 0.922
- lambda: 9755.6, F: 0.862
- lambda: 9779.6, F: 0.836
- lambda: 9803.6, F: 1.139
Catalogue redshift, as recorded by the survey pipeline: 0.83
